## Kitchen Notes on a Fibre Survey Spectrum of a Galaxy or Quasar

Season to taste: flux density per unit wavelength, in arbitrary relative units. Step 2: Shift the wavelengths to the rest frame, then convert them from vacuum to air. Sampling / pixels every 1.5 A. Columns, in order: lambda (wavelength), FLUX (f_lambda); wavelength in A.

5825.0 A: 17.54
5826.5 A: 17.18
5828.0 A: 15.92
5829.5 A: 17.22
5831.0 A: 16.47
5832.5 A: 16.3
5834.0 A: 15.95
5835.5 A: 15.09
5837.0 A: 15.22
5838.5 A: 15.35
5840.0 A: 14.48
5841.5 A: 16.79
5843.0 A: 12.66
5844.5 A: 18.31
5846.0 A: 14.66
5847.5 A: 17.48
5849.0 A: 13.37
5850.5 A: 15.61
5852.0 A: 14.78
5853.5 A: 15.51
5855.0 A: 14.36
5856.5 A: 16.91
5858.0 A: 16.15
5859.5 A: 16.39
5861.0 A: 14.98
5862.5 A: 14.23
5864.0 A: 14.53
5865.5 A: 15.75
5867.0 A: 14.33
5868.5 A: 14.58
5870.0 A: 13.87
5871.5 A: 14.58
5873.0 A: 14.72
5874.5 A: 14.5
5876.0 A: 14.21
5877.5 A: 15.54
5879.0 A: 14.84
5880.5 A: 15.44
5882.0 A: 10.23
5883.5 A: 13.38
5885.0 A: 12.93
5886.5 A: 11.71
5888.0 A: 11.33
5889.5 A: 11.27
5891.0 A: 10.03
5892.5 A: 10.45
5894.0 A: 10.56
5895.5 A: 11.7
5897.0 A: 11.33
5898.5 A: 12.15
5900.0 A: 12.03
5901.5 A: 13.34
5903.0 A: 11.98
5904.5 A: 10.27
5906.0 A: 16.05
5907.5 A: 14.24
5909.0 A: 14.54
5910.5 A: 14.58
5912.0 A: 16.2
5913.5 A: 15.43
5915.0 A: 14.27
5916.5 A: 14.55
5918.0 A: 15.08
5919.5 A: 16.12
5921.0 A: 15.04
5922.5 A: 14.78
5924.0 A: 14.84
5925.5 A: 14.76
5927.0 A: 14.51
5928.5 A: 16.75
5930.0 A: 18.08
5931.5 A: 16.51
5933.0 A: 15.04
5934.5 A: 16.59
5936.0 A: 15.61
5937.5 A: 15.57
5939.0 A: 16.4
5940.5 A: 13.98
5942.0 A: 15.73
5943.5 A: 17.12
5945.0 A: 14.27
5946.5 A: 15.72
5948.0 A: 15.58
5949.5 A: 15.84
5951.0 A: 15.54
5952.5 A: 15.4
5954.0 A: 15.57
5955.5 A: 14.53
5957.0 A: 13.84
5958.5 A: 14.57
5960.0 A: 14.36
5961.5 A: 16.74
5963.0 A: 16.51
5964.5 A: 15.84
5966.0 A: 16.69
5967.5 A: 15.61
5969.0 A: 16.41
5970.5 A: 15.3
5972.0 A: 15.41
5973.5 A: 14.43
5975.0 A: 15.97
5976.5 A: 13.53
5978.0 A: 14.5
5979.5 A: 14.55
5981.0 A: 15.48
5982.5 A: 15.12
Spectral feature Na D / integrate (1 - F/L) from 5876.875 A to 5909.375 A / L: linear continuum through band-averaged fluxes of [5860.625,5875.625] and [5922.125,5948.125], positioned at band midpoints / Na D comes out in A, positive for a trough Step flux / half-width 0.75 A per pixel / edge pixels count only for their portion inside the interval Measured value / 5.4 A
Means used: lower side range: 14.6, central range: 12.5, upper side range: 15.7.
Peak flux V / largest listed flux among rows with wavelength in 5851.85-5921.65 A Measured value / 16.91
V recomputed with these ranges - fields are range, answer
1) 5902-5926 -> 16.2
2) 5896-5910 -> 16.05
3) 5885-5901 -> 12.93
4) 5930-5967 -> 18.08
